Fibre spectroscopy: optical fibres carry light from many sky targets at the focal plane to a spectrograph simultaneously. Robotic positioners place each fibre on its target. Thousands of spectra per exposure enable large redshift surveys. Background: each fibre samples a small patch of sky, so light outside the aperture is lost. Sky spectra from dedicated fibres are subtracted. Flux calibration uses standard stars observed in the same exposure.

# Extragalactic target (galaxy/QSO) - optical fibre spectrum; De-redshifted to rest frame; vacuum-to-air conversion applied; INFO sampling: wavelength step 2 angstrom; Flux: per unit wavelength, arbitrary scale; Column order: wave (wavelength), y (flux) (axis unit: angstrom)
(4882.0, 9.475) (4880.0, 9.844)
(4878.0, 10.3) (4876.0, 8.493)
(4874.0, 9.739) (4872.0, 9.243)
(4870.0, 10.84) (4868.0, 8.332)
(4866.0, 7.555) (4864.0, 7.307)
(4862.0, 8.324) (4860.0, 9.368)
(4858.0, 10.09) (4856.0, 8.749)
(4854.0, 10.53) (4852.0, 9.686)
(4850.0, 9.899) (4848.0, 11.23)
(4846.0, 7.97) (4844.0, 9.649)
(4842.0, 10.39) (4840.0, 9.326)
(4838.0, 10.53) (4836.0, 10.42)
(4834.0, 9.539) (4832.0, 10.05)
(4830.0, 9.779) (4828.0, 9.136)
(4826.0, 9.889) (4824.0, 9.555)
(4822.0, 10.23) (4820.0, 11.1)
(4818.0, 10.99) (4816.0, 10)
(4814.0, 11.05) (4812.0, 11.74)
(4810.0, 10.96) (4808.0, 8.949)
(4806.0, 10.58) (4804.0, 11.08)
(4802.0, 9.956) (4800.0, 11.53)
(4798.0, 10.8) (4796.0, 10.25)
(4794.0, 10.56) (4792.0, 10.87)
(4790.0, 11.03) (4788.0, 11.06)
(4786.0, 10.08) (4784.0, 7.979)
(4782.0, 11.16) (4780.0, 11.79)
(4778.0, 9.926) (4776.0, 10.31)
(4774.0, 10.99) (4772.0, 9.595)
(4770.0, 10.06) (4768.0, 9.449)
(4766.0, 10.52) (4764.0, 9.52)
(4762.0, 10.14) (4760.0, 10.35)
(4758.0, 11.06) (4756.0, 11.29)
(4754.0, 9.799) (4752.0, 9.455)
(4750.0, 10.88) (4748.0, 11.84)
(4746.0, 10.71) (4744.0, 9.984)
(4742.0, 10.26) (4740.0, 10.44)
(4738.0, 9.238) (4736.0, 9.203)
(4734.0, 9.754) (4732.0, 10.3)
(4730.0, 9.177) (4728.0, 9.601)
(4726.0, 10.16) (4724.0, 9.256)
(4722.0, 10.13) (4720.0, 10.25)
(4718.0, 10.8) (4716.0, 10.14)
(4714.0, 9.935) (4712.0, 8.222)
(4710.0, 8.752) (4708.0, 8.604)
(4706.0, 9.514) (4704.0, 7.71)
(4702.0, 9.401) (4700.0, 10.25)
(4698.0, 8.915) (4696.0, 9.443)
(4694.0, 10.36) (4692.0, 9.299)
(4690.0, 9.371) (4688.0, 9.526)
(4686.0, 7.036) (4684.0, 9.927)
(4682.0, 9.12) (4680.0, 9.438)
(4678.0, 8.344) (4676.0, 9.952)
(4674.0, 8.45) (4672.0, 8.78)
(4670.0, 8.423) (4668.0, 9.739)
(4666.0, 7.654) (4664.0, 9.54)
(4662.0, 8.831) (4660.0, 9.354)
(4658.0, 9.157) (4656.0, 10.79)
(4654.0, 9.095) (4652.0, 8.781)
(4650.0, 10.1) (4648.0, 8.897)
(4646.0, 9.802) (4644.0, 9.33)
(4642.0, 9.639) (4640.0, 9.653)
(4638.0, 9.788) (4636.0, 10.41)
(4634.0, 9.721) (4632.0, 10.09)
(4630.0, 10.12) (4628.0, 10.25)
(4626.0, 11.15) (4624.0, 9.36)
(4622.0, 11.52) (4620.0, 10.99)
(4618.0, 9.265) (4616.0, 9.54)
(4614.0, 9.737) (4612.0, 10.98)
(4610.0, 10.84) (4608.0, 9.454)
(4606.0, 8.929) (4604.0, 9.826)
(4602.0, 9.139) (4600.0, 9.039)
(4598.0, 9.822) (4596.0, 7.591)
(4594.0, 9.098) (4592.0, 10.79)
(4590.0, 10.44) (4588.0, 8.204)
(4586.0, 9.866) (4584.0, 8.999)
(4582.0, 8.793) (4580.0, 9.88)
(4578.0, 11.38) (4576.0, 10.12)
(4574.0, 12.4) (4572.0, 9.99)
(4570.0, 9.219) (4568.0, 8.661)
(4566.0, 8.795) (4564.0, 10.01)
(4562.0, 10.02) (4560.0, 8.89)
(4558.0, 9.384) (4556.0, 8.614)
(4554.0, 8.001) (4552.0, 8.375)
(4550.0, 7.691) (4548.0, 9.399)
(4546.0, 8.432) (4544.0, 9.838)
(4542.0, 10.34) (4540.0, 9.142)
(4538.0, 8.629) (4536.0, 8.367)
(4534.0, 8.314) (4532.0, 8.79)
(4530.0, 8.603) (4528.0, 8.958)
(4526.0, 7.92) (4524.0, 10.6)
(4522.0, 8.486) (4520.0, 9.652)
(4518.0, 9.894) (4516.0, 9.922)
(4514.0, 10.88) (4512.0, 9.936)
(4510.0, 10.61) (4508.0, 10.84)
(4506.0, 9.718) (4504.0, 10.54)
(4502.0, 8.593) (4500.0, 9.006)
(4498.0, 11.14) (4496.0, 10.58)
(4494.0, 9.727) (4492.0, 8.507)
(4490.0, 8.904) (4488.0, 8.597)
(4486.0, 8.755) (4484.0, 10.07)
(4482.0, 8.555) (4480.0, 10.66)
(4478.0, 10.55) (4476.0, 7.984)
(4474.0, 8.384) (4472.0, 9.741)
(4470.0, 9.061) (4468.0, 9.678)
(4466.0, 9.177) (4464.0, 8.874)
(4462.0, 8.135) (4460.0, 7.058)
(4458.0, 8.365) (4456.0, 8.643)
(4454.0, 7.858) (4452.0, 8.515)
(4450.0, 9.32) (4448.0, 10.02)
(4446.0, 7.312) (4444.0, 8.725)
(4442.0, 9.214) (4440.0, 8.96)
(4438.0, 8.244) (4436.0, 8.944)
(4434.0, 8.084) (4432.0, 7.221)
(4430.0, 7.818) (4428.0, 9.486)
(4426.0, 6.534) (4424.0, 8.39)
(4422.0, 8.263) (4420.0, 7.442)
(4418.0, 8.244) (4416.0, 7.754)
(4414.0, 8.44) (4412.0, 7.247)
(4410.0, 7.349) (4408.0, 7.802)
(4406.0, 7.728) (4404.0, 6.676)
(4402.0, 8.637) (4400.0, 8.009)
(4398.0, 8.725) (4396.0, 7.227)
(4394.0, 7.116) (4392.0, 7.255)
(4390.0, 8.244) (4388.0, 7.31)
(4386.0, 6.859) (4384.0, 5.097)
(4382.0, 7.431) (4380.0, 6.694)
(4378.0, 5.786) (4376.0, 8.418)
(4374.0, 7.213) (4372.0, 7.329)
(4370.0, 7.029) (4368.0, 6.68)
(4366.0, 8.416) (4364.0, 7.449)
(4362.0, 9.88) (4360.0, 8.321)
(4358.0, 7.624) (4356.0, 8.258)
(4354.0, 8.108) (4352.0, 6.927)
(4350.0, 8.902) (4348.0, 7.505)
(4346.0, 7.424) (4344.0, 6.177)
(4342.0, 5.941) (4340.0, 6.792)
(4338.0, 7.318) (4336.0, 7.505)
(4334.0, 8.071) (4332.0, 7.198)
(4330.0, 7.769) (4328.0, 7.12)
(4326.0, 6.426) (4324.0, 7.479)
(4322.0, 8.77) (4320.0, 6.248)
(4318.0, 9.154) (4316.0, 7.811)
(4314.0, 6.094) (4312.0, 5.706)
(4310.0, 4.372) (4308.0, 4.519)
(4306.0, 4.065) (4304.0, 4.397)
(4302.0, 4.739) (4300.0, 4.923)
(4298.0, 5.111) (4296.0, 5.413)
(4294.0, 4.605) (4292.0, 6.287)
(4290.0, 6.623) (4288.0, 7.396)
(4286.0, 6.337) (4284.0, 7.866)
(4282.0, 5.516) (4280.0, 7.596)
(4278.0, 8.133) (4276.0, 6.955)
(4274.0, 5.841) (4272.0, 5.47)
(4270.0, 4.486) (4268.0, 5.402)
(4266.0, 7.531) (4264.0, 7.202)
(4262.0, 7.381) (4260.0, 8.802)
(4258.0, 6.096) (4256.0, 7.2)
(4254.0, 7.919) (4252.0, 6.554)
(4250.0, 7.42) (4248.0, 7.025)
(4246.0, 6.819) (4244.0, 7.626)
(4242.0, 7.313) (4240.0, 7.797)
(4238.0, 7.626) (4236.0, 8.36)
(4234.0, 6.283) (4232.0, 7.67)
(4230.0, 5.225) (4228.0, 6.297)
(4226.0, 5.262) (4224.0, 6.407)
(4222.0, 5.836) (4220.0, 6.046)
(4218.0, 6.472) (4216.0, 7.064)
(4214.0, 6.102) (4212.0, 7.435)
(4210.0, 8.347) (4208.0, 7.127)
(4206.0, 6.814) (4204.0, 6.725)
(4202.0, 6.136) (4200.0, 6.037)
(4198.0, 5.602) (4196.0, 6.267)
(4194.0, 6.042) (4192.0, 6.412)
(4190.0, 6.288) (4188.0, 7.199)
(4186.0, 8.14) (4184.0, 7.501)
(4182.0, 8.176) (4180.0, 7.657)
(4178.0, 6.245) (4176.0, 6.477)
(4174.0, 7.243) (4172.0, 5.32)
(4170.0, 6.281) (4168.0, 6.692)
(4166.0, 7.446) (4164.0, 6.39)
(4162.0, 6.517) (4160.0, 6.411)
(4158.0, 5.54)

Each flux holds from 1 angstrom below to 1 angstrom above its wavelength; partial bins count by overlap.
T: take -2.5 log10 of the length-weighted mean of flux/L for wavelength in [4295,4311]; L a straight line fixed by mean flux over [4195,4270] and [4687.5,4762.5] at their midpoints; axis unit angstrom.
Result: 0.471 mag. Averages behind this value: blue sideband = 6.81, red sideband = 9.83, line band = 4.69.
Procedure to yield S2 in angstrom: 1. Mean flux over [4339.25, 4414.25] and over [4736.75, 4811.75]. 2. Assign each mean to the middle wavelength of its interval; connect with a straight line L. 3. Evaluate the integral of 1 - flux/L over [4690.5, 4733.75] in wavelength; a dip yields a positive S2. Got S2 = 1.8 angstrom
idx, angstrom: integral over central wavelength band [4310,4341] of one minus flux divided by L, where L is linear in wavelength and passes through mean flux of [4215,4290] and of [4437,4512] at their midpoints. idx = 1.58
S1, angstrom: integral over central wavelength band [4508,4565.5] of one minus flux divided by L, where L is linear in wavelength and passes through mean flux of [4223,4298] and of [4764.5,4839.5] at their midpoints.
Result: -4.4 angstrom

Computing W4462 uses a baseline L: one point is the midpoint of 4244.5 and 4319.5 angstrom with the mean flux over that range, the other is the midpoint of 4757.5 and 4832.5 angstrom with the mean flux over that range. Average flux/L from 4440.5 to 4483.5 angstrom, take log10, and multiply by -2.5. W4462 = -0.14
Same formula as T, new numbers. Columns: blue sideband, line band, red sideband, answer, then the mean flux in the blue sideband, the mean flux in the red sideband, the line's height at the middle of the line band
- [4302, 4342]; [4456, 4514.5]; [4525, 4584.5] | -0.115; 6.61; 9.2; 8.43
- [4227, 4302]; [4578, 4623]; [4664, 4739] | -0.119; 6.68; 9.31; 8.7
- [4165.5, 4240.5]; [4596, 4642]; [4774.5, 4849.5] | -0.085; 6.73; 10.3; 9.18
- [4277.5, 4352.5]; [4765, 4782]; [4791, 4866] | -0.079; 6.57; 10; 9.65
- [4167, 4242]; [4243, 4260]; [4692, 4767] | -0.027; 6.73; 9.87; 7.01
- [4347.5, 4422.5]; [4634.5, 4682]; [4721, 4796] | 0.024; 7.61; 10.2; 9.52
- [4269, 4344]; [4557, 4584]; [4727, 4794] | -0.136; 6.38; 10.2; 8.62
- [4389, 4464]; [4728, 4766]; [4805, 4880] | -0.088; 8.09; 9.77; 9.39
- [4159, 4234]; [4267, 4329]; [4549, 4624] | 0.199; 6.63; 9.57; 7.39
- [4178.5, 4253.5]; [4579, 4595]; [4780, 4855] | -0.064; 6.84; 10.3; 8.96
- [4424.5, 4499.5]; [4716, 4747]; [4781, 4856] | -0.006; 8.85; 10.2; 9.9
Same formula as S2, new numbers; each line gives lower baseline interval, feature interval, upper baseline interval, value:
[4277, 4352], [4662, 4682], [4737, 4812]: 1.31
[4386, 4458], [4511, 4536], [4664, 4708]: -2.48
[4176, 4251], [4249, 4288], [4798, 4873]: 1.40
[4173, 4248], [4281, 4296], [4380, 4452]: 1.90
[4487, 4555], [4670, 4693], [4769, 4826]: 2.32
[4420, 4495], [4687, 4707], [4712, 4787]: 0.99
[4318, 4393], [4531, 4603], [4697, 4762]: -4.07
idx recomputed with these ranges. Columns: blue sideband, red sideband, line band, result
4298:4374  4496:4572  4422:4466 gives -0.7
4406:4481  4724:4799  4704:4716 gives 1.2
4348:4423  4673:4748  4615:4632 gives -2.4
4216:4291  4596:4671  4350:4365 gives -1.1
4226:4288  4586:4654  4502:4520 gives -2.5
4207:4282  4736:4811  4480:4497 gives -1.6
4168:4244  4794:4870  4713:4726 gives -1.0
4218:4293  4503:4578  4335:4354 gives 1.0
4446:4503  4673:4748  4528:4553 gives 1.0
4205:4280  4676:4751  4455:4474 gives -1.3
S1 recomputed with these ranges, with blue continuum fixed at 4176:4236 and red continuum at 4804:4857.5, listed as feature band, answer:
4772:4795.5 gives -1.5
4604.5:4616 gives -1.4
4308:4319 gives 1.3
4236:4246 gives -1.1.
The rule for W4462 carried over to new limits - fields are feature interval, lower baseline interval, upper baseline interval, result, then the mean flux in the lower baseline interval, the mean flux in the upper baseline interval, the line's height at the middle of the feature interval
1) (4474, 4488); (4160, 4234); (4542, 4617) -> -0.066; 6.63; 9.48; 8.74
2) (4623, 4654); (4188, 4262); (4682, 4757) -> -0.065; 6.8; 9.69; 9.22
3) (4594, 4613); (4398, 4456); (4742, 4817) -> -0.020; 8.17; 10.5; 9.32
